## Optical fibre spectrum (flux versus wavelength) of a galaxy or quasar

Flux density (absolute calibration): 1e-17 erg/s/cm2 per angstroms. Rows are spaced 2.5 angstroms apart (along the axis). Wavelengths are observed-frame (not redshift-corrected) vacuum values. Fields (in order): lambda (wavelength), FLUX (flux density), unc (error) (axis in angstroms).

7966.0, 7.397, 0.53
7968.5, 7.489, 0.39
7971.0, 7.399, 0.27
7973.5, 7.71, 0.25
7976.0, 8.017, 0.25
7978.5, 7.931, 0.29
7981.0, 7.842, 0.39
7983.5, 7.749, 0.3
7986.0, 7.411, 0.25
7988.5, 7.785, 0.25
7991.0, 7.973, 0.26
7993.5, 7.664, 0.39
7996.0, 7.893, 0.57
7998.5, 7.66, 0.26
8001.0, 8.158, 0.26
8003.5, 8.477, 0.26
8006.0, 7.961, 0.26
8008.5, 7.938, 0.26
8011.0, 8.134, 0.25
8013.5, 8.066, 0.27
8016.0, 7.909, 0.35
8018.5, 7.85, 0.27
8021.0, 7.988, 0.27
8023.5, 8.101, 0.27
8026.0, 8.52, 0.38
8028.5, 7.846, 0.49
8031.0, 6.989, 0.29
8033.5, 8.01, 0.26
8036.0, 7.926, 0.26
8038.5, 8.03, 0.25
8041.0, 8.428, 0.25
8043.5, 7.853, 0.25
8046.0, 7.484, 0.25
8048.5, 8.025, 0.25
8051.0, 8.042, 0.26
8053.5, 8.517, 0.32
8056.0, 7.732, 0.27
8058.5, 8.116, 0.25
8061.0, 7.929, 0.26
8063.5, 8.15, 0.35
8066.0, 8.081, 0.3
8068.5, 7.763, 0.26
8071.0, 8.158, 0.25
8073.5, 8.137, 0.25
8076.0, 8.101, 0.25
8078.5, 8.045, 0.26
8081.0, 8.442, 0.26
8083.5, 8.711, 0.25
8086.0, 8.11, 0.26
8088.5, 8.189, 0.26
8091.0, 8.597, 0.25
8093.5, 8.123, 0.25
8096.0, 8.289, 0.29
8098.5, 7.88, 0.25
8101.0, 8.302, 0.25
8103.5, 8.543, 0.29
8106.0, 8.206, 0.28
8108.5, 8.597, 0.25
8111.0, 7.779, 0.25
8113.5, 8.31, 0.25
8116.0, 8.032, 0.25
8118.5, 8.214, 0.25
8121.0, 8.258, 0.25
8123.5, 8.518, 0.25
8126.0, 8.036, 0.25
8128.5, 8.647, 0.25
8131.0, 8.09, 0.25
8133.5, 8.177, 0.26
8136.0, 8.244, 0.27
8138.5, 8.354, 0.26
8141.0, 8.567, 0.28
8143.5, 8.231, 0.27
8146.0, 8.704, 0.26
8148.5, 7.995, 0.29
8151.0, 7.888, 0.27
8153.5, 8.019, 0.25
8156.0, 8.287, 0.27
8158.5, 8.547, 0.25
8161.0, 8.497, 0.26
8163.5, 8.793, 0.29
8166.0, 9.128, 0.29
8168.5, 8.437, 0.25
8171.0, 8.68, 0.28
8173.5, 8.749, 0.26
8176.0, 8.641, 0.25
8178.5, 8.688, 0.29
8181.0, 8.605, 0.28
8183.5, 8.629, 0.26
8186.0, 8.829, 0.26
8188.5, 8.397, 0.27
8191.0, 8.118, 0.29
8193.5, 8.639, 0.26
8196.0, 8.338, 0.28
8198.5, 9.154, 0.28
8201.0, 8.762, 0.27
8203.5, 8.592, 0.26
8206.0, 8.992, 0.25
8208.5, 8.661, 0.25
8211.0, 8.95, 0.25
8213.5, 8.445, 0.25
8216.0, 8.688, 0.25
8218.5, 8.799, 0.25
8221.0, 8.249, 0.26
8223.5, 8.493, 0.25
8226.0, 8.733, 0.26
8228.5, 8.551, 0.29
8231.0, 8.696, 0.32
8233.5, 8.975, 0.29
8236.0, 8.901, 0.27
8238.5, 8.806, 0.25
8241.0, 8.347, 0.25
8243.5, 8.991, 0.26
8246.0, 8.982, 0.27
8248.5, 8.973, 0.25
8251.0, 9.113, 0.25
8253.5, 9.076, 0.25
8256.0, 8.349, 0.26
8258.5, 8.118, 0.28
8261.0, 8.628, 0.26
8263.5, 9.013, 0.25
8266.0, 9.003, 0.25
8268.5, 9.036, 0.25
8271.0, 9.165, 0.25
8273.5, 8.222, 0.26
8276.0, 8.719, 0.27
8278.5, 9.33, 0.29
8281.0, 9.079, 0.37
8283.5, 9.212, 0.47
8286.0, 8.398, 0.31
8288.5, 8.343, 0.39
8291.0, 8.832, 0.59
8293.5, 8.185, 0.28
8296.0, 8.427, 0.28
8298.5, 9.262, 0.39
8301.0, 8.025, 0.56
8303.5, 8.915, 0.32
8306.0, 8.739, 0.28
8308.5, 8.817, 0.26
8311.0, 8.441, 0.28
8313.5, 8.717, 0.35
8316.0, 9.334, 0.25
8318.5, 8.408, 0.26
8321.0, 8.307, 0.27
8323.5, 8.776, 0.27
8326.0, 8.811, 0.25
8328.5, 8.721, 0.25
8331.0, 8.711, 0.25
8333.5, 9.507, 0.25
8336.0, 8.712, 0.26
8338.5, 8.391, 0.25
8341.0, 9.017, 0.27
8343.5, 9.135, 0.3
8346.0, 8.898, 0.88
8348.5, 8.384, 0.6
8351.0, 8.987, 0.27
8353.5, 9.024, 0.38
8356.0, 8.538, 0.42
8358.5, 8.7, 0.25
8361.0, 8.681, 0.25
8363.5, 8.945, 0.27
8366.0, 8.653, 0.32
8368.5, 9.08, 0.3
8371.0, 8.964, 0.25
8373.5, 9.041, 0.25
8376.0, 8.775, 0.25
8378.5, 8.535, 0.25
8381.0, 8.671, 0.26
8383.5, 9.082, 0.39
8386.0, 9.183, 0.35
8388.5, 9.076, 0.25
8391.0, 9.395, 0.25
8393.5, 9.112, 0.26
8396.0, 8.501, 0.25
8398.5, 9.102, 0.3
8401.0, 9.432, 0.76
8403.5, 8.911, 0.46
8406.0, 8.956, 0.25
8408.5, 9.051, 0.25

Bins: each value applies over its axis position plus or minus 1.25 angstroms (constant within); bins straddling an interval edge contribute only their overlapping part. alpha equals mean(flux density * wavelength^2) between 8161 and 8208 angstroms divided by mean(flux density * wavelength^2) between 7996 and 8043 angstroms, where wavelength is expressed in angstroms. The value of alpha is 1.13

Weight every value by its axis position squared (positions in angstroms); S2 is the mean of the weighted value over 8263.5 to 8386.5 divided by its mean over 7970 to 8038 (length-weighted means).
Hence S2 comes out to 1.21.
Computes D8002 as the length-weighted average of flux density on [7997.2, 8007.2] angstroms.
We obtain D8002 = 8.06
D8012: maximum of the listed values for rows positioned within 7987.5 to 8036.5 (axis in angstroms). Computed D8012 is 8.52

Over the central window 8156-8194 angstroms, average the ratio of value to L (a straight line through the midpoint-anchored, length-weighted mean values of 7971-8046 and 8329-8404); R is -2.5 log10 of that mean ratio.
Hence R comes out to -0.031 mag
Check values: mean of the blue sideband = 7.91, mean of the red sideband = 8.9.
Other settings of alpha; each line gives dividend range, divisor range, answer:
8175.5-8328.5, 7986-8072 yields 1.16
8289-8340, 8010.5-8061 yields 1.17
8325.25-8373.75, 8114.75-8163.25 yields 1.12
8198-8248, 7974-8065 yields 1.16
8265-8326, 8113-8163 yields 1.10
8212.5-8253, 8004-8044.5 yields 1.15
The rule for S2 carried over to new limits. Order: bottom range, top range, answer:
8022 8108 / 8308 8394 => 1.17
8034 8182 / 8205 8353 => 1.10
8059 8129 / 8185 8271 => 1.10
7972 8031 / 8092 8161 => 1.08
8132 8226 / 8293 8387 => 1.07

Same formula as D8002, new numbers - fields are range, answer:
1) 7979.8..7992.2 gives 7.75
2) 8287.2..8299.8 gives 8.61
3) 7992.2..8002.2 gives 7.84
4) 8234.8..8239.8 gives 8.85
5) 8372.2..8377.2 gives 8.91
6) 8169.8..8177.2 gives 8.69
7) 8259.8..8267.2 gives 8.88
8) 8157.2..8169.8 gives 8.68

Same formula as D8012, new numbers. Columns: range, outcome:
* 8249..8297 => 9.33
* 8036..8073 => 8.517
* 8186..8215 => 9.154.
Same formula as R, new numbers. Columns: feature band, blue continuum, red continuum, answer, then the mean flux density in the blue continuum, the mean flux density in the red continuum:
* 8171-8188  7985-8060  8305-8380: -0.04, 7.95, 8.79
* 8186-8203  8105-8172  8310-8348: -0.01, 8.34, 8.79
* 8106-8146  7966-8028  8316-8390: -0.01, 7.89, 8.83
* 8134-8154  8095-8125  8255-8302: 0.01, 8.24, 8.71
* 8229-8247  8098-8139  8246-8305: -0.02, 8.25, 8.76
